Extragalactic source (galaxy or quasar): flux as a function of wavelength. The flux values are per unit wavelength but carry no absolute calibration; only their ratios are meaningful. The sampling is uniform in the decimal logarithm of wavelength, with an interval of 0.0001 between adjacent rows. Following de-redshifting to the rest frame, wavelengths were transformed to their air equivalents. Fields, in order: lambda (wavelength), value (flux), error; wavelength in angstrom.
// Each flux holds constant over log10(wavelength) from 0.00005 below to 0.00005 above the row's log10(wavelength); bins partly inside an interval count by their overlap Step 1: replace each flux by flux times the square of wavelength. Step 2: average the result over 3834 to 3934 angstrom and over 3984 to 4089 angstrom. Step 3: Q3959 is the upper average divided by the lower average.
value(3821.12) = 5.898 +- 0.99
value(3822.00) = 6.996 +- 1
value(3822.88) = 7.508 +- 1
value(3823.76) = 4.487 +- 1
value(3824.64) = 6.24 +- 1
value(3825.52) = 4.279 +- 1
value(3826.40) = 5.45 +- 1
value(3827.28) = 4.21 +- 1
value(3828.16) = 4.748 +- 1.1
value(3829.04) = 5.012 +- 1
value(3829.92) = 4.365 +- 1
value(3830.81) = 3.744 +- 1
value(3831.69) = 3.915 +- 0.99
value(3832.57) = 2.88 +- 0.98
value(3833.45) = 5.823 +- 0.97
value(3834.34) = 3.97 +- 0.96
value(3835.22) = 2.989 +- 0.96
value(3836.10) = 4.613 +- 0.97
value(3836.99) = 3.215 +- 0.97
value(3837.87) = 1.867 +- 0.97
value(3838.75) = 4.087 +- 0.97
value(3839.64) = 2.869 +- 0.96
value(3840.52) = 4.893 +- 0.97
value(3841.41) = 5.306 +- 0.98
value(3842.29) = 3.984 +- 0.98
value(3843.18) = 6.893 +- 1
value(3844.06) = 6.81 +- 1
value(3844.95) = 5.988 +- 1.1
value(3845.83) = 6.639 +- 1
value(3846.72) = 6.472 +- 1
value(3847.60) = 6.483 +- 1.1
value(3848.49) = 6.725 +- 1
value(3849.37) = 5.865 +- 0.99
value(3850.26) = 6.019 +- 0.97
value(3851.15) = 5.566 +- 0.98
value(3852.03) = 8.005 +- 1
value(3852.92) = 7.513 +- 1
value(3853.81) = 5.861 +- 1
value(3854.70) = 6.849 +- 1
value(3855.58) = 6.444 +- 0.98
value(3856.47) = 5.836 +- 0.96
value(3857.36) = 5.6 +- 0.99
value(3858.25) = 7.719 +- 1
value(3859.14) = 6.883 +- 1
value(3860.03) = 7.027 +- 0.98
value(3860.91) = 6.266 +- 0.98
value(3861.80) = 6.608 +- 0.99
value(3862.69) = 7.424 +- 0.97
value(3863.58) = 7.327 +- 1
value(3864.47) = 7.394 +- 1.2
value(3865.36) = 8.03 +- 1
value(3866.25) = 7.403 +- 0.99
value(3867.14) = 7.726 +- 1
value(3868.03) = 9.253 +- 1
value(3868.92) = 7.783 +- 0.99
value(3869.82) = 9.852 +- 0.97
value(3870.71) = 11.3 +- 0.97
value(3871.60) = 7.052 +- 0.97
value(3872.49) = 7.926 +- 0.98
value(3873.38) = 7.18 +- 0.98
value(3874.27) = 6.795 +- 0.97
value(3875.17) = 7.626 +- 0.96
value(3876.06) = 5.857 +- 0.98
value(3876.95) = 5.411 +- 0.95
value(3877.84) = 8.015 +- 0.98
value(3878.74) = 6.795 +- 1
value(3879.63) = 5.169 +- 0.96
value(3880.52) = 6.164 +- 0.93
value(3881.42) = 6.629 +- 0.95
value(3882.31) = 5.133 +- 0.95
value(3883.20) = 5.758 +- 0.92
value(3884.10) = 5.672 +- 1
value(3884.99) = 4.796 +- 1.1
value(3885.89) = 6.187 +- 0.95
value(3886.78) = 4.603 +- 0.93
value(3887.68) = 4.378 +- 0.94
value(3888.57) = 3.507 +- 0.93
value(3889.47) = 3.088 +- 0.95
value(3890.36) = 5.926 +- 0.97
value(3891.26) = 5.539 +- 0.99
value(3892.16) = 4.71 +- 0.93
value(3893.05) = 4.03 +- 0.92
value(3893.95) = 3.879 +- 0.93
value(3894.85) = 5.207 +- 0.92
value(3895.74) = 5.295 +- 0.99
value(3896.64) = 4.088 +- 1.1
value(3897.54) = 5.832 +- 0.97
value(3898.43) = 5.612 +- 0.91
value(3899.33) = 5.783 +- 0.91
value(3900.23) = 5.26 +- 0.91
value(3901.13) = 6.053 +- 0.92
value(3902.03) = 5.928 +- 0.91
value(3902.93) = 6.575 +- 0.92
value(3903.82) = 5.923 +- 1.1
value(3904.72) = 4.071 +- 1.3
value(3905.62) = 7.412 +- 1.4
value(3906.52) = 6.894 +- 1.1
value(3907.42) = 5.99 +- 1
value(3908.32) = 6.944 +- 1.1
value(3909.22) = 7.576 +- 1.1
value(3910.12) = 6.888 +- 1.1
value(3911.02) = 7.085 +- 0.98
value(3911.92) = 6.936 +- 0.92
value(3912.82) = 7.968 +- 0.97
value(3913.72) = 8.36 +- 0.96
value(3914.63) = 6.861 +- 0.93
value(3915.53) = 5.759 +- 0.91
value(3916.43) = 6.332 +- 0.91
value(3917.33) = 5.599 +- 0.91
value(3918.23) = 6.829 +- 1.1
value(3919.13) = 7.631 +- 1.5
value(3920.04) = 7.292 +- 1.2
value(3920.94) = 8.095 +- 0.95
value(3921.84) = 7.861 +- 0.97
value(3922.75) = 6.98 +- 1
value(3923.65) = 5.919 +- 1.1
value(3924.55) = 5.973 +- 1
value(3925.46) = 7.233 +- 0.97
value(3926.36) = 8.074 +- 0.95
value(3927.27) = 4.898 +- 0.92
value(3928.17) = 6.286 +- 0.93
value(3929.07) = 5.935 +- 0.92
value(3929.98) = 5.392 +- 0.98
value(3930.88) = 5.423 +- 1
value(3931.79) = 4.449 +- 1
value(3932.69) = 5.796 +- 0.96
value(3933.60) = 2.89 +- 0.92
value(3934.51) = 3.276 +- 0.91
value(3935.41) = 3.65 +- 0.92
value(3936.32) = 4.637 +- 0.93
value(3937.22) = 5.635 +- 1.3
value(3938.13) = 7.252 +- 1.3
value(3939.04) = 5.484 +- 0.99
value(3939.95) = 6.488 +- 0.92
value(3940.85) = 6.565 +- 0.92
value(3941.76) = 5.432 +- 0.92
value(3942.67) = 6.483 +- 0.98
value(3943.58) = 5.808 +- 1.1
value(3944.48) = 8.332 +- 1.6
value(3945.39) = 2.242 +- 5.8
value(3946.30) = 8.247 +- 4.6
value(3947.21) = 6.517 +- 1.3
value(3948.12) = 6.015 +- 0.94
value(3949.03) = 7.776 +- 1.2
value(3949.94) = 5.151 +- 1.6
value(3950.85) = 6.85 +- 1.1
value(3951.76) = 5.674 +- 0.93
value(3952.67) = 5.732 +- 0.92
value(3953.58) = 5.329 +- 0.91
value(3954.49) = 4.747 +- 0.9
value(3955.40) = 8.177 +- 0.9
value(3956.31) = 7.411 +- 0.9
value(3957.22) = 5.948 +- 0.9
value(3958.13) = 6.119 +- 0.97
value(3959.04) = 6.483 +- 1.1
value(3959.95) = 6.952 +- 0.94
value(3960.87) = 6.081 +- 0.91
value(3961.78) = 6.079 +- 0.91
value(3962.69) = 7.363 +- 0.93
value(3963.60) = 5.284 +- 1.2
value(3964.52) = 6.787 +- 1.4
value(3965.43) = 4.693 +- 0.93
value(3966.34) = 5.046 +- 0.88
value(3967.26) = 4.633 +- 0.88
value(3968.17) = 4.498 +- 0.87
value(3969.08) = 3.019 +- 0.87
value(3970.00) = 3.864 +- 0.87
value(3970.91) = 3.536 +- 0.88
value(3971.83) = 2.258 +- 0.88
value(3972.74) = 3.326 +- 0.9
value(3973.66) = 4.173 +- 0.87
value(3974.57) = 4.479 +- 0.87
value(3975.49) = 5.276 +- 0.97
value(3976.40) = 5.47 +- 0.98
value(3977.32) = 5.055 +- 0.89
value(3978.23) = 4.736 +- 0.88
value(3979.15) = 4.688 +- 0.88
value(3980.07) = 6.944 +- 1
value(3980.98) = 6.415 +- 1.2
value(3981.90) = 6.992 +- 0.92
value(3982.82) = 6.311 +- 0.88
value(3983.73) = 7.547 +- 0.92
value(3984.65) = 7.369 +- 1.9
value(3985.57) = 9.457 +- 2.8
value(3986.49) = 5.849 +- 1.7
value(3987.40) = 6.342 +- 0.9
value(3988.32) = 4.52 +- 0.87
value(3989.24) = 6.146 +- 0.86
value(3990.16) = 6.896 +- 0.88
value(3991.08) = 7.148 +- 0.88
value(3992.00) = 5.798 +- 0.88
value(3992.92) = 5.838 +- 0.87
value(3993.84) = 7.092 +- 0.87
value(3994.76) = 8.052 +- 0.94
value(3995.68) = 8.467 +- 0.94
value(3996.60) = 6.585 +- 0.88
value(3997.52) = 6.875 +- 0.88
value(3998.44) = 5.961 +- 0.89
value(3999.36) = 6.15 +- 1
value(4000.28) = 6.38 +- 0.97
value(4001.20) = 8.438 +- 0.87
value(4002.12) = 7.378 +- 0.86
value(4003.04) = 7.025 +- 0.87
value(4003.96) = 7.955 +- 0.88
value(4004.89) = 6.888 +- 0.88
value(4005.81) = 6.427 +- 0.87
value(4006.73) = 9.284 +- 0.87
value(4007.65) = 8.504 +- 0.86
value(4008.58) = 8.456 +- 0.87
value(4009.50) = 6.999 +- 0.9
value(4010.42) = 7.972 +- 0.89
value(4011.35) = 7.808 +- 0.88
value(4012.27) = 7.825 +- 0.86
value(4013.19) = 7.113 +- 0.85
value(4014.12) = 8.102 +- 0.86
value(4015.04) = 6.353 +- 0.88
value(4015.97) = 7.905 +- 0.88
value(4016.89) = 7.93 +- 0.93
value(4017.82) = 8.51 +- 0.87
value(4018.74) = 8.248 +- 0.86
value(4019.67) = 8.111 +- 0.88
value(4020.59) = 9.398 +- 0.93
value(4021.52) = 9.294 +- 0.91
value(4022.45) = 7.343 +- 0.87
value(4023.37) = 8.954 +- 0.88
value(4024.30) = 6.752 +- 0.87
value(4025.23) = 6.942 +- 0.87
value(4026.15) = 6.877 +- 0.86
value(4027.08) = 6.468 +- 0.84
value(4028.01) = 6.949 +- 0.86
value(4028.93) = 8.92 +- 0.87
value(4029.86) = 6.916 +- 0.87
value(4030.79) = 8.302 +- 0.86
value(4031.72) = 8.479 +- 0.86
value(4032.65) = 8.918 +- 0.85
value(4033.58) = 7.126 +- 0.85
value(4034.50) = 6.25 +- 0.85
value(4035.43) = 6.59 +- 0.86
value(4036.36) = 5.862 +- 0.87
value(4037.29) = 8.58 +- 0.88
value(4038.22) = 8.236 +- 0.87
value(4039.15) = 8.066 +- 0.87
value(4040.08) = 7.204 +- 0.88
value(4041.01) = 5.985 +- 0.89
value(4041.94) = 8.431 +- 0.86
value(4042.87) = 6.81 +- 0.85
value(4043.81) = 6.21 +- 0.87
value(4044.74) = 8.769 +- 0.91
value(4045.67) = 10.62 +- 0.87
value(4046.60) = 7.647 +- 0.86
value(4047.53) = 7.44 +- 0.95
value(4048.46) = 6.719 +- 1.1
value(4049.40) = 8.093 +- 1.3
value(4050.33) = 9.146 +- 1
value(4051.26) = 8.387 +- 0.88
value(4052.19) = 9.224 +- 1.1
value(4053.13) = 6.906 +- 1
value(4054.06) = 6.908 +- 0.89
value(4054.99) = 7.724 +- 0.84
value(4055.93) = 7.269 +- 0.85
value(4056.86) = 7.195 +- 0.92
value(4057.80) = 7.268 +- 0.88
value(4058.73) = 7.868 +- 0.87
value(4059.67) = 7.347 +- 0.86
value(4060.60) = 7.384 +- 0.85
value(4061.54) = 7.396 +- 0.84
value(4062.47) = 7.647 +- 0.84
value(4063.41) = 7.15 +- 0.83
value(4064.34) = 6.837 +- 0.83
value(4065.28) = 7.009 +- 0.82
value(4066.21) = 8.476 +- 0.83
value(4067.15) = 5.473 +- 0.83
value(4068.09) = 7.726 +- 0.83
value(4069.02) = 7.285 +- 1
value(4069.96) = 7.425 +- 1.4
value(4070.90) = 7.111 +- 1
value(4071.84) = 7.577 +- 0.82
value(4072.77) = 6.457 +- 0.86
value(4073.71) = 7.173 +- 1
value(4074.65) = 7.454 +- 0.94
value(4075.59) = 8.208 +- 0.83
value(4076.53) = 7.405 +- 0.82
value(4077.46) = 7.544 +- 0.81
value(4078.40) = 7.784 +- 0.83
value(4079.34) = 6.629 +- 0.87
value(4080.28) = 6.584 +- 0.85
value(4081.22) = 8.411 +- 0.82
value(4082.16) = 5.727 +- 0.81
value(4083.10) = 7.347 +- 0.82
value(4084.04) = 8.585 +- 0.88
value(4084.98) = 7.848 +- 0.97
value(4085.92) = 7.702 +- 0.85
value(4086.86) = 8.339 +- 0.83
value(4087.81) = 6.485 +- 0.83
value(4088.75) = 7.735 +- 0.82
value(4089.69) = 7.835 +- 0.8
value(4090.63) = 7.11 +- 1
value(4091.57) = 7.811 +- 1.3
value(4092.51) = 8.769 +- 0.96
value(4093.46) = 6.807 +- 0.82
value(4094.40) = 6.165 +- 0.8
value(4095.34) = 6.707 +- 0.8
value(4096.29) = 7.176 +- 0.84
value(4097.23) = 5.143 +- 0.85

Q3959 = 1.3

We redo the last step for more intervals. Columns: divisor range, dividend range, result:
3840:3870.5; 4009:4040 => 1.23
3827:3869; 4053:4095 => 1.42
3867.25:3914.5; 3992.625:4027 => 1.29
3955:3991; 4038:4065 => 1.39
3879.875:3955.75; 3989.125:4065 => 1.35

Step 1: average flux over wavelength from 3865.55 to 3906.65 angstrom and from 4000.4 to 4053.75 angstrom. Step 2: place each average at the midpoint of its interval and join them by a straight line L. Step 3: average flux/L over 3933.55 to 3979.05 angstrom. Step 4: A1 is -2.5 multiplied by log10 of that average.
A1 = 0.253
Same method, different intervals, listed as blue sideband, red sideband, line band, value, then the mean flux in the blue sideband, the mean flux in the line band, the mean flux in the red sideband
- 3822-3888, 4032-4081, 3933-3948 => 0.19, 6.03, 5.57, 7.48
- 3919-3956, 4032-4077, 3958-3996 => 0.13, 6.03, 5.78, 7.5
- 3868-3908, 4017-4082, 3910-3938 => 0.03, 6.01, 6.19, 7.58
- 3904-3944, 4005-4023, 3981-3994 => 0.12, 6.23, 6.64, 7.96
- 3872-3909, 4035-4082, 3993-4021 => -0.10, 5.71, 7.58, 7.48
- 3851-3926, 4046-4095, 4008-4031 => -0.09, 6.48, 7.77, 7.46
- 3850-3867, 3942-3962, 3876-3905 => 0.24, 6.86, 5.36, 6.27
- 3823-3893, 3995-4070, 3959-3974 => 0.38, 5.9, 4.91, 7.58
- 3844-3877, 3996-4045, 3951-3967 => 0.20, 7.09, 6.11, 7.54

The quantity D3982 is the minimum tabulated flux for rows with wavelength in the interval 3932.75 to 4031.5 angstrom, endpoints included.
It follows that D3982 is 2.242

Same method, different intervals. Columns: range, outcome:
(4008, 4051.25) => 5.862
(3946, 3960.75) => 4.747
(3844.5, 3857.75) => 5.566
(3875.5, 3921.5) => 3.088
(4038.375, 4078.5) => 5.473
